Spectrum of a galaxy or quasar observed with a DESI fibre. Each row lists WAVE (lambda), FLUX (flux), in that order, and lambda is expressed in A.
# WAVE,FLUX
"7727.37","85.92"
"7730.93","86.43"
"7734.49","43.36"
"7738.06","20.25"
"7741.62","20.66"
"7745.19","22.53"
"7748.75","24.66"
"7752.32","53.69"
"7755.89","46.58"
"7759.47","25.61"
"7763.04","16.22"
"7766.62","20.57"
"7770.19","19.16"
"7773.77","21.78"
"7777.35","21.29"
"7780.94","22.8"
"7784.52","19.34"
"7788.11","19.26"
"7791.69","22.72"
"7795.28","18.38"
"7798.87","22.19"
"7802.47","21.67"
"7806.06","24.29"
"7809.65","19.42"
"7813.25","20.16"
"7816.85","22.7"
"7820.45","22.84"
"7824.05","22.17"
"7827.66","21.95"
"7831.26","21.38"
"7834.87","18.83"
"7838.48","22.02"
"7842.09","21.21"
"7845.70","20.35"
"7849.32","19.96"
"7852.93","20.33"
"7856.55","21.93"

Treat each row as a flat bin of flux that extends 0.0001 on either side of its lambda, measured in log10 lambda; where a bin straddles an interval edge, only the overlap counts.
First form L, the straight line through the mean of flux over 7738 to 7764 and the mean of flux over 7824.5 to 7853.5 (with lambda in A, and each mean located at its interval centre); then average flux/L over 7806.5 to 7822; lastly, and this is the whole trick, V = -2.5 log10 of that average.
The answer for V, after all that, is 0.09 mag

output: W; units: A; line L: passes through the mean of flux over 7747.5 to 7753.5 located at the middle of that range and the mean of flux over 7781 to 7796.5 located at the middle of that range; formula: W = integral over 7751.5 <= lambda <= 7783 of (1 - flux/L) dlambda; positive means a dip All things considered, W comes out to 4.8 A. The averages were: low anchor 39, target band 26.6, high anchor 20.3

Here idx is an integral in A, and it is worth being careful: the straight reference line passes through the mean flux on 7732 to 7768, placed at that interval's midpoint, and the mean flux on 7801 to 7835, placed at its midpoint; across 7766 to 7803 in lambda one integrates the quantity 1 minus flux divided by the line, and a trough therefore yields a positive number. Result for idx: 7.38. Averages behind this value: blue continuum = 30.6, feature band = 20.8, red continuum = 21.7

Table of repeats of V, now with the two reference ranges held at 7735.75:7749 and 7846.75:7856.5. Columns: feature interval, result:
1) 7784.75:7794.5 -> 0.06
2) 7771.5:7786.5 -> 0.03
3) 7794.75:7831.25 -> -0.02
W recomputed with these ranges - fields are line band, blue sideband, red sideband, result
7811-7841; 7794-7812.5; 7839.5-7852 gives -0.8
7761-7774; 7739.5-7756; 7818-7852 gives 4.5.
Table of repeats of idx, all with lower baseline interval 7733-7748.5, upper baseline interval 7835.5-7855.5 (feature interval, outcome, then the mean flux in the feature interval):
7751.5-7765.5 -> -4.5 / 33.5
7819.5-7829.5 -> -0.2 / 22.3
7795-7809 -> 0.7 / 21.8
